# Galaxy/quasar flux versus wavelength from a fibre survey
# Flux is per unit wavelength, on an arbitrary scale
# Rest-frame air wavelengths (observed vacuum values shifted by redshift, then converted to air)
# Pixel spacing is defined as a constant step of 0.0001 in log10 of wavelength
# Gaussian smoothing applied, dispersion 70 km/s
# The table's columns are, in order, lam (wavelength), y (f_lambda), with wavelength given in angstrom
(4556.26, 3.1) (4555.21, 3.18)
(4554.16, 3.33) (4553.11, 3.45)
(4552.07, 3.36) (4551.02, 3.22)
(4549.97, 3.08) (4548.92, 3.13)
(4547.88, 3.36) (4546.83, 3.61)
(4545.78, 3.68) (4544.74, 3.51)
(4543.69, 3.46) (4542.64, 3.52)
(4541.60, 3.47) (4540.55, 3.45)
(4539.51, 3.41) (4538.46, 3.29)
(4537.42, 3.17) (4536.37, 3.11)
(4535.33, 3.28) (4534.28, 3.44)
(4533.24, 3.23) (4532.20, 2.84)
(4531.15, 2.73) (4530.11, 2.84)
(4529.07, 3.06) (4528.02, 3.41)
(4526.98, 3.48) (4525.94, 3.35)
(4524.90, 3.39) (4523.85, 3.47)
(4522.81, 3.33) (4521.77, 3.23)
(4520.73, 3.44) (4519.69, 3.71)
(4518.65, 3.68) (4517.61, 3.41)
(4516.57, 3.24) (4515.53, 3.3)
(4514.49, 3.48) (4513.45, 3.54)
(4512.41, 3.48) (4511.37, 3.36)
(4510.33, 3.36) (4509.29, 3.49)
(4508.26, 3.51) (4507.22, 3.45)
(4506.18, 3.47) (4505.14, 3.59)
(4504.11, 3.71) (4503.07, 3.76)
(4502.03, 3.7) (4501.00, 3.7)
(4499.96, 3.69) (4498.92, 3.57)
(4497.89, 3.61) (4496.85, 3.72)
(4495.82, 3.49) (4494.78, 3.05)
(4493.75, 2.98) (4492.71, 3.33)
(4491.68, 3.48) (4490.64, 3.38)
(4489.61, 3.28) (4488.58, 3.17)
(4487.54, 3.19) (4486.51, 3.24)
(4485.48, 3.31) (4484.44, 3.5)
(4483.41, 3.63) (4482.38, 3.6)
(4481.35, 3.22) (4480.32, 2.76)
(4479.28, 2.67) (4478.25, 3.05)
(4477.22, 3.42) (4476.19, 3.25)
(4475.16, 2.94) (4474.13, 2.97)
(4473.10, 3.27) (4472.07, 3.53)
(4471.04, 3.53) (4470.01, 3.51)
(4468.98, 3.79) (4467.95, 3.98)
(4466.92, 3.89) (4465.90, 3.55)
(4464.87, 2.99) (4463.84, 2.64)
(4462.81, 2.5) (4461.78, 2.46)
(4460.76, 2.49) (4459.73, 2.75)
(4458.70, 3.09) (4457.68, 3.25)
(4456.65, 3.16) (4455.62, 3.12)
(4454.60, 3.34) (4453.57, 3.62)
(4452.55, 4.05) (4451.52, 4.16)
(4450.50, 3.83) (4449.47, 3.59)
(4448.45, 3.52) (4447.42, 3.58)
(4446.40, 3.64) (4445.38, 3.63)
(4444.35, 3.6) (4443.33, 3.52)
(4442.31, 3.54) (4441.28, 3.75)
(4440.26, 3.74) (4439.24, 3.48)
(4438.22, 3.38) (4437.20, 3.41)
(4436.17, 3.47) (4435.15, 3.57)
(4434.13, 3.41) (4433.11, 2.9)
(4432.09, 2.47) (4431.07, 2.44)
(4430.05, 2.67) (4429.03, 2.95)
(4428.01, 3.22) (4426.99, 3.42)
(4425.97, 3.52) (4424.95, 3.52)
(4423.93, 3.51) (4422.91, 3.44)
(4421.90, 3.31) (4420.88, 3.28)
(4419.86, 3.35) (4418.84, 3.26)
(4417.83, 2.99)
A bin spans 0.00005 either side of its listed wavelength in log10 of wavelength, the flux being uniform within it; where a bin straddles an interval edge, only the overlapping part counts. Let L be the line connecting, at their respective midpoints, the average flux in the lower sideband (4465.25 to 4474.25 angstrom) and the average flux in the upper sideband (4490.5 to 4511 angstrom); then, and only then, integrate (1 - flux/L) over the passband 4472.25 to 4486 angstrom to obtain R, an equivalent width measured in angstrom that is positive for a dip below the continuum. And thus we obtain 1.34 angstrom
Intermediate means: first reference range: 3.58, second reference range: 3.5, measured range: 3.21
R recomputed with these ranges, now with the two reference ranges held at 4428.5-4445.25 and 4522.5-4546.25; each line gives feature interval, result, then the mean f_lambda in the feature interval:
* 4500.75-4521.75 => -1.4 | 3.51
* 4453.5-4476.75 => 0.6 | 3.19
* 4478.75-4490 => 0.2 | 3.23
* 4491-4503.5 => -0.8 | 3.5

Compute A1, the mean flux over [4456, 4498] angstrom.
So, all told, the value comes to 3.23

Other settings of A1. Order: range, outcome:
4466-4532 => 3.39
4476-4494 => 3.25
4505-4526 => 3.44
